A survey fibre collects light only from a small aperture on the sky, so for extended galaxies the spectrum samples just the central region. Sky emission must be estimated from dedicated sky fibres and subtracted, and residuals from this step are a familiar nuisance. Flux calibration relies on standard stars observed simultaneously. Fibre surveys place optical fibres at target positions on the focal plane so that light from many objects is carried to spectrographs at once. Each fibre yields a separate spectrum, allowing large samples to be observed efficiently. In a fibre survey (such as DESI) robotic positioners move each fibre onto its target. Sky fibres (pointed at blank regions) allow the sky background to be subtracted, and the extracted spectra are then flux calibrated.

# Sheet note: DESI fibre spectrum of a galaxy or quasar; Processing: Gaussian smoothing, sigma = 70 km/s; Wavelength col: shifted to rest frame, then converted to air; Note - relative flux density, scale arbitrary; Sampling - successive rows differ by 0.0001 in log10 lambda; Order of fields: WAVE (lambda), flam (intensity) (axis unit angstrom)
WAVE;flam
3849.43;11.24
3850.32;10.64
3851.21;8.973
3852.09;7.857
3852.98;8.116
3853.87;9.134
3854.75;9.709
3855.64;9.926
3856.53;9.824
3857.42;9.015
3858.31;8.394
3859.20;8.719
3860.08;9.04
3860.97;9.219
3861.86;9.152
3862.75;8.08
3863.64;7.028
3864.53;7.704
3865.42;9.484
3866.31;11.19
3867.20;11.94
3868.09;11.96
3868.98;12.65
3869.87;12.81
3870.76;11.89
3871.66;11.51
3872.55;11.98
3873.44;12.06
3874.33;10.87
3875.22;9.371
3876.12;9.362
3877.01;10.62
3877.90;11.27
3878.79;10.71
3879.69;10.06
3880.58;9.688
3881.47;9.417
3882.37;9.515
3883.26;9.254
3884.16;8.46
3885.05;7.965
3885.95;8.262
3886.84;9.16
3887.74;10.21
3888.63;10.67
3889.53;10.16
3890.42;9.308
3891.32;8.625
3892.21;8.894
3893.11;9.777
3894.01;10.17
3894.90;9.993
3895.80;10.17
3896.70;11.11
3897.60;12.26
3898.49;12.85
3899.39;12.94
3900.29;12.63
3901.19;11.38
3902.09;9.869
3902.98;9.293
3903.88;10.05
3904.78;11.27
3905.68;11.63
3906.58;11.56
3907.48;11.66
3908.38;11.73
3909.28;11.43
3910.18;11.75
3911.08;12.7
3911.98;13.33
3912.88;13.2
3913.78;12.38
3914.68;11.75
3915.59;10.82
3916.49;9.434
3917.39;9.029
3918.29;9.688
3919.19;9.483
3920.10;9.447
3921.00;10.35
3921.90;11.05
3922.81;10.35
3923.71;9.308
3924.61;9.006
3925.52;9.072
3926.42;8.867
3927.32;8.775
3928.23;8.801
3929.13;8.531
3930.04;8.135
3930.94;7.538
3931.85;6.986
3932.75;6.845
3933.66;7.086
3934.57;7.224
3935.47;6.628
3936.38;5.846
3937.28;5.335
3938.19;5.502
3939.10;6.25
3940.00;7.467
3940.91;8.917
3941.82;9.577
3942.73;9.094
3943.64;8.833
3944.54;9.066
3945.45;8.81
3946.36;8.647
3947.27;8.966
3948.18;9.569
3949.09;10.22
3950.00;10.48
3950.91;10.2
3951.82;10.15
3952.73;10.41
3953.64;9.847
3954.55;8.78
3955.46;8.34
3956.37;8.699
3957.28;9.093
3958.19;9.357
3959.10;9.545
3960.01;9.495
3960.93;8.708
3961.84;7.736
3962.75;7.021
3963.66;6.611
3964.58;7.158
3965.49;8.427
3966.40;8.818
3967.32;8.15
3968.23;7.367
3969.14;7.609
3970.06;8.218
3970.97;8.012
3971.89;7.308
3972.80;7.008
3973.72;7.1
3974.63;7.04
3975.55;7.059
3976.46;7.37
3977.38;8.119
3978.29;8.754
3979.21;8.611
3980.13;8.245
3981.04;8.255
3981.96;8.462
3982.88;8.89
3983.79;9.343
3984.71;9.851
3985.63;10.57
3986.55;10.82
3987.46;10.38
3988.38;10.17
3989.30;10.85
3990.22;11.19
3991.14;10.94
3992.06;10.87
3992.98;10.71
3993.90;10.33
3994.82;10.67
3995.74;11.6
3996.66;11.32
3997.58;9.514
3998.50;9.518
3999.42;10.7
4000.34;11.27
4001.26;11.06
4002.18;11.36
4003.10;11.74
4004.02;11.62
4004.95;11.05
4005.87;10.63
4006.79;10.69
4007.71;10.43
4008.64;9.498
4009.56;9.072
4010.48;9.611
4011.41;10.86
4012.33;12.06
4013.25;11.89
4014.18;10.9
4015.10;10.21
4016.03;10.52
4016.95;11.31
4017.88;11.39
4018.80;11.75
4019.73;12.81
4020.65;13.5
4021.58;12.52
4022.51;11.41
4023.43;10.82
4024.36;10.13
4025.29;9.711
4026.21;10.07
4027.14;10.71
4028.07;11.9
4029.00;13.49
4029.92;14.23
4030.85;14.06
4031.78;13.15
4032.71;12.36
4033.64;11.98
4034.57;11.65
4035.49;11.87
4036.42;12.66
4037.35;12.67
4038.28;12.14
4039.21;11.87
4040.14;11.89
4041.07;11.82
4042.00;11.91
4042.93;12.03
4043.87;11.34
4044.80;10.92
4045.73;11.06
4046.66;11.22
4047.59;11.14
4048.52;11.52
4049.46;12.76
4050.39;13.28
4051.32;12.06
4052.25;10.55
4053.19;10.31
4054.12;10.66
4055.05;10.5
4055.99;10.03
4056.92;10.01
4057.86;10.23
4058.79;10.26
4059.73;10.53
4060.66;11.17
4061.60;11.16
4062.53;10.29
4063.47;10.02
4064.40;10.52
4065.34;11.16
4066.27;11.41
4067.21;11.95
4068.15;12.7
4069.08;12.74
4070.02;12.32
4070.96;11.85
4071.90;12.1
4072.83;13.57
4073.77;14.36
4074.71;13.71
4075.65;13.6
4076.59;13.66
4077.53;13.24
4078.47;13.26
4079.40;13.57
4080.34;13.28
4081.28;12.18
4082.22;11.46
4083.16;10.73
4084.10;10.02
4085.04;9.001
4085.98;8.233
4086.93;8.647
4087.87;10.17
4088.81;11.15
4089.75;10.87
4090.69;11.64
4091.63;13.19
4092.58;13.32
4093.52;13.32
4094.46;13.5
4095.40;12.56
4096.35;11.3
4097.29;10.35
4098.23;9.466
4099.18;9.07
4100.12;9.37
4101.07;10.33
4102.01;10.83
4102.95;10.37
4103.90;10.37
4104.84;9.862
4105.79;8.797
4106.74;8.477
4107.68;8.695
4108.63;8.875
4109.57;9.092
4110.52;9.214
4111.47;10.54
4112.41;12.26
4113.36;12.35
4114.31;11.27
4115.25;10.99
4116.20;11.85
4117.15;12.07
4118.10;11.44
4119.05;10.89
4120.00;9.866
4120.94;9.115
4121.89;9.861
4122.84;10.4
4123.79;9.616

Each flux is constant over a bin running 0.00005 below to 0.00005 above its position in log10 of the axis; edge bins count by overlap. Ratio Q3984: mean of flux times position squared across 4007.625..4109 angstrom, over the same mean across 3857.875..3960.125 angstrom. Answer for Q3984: 1.26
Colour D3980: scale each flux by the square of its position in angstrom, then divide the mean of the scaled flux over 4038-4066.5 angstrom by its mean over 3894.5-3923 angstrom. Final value 1.07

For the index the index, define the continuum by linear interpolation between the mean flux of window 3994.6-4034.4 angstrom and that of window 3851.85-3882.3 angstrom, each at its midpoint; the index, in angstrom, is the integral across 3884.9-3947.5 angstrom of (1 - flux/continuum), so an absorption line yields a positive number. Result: 4.6 angstrom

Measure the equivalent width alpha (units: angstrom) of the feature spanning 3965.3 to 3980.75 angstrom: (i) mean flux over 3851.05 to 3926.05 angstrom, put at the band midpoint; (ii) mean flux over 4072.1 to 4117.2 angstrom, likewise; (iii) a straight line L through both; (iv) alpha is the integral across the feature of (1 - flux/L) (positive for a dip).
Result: 4.1 angstrom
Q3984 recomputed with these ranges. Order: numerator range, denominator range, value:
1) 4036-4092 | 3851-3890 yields 1.30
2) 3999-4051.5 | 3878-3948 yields 1.27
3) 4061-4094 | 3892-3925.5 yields 1.18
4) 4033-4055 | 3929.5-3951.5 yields 1.53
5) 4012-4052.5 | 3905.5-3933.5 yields 1.24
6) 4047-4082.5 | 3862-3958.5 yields 1.31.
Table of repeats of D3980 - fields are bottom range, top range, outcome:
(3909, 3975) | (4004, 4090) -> 1.37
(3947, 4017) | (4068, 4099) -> 1.32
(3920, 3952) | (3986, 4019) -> 1.31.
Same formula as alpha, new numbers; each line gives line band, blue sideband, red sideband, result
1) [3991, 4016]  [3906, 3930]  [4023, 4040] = 1.86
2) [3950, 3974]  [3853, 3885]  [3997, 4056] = 5.19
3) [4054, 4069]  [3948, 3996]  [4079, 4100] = -0.24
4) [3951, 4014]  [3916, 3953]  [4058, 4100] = 1.33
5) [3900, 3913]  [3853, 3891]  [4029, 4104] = -1.67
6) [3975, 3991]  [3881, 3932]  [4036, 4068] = 2.26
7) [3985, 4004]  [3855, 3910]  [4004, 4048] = 0.77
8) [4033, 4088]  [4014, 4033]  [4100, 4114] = -3.09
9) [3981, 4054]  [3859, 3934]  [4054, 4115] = -2.65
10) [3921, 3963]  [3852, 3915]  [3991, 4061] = 8.47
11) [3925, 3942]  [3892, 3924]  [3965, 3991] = 4.41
